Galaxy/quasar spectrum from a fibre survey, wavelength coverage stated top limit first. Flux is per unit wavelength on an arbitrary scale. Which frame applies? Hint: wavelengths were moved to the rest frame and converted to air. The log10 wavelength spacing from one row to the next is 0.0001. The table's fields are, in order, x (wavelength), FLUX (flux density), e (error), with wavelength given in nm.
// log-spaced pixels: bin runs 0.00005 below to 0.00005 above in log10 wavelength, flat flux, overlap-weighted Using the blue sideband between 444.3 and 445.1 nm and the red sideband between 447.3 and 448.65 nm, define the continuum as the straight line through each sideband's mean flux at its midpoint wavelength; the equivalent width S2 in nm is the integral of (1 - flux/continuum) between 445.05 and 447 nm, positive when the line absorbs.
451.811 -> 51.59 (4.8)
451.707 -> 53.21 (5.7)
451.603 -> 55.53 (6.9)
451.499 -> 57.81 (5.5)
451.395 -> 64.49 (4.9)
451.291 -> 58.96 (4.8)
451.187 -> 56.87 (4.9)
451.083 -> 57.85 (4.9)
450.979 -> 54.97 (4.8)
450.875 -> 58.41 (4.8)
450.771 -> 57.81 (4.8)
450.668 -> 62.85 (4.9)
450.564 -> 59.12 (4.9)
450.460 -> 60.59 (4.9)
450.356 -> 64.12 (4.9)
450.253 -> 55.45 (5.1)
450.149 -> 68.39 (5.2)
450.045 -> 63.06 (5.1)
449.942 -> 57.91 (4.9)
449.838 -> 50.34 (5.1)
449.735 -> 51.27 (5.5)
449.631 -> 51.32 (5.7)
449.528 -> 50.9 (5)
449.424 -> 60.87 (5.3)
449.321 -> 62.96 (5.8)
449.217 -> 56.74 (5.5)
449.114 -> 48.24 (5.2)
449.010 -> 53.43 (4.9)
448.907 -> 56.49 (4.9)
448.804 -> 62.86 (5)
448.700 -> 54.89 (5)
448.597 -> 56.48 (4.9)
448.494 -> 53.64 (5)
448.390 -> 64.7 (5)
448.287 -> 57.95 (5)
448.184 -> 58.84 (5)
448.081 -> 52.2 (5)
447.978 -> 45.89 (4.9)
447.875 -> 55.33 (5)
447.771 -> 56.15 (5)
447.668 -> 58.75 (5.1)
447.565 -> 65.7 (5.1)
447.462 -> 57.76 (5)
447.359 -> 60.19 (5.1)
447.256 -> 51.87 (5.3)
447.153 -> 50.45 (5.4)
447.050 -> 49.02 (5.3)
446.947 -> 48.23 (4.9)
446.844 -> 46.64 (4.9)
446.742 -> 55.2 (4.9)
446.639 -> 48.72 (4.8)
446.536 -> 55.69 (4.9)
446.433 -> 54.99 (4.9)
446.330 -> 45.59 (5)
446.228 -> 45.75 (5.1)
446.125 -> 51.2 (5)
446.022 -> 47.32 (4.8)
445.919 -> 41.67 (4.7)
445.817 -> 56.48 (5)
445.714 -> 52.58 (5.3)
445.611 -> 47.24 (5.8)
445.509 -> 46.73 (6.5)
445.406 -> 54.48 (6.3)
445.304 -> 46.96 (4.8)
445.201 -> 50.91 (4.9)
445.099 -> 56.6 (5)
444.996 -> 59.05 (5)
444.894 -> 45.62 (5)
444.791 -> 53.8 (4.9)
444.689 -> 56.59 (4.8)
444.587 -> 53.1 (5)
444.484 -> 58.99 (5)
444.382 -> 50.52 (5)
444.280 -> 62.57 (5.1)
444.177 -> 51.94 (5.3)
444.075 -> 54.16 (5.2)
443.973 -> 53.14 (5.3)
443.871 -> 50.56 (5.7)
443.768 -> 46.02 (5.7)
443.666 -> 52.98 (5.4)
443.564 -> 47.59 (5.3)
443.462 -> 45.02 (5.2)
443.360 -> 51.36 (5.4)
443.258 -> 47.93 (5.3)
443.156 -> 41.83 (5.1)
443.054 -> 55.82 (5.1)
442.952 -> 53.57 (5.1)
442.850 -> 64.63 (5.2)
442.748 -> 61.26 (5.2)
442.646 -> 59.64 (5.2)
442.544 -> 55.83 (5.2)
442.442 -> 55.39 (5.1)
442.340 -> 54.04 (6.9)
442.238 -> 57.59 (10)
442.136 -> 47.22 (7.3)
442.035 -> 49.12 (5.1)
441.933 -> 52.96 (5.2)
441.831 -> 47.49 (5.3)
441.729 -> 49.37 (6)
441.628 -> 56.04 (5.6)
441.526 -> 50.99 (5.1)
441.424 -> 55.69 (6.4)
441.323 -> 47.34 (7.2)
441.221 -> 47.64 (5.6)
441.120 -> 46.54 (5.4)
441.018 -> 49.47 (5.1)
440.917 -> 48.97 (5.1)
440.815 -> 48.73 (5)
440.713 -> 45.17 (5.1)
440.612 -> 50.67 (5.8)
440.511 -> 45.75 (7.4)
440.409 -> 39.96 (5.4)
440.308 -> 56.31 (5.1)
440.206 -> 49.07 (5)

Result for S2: 0.19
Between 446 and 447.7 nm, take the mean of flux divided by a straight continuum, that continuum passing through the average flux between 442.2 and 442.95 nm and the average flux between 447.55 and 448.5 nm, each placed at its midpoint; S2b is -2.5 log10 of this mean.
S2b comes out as 0.09 mag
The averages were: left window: 58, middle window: 52.6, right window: 56.7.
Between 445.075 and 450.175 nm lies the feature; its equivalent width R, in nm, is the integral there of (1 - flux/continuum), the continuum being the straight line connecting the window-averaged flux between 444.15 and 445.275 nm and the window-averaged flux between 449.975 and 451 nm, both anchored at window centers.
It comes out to 0.33 nm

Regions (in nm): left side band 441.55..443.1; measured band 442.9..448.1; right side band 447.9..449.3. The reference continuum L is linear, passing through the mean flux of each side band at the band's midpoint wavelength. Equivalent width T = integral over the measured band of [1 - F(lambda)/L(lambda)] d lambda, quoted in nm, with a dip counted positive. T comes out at 0.30 nm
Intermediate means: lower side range 54.6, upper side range 55.7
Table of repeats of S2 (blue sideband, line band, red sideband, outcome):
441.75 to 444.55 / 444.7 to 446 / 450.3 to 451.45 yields 0.087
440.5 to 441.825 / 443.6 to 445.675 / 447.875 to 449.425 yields 0.002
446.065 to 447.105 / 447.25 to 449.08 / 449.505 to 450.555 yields -0.116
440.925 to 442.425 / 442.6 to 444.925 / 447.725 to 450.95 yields -0.021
